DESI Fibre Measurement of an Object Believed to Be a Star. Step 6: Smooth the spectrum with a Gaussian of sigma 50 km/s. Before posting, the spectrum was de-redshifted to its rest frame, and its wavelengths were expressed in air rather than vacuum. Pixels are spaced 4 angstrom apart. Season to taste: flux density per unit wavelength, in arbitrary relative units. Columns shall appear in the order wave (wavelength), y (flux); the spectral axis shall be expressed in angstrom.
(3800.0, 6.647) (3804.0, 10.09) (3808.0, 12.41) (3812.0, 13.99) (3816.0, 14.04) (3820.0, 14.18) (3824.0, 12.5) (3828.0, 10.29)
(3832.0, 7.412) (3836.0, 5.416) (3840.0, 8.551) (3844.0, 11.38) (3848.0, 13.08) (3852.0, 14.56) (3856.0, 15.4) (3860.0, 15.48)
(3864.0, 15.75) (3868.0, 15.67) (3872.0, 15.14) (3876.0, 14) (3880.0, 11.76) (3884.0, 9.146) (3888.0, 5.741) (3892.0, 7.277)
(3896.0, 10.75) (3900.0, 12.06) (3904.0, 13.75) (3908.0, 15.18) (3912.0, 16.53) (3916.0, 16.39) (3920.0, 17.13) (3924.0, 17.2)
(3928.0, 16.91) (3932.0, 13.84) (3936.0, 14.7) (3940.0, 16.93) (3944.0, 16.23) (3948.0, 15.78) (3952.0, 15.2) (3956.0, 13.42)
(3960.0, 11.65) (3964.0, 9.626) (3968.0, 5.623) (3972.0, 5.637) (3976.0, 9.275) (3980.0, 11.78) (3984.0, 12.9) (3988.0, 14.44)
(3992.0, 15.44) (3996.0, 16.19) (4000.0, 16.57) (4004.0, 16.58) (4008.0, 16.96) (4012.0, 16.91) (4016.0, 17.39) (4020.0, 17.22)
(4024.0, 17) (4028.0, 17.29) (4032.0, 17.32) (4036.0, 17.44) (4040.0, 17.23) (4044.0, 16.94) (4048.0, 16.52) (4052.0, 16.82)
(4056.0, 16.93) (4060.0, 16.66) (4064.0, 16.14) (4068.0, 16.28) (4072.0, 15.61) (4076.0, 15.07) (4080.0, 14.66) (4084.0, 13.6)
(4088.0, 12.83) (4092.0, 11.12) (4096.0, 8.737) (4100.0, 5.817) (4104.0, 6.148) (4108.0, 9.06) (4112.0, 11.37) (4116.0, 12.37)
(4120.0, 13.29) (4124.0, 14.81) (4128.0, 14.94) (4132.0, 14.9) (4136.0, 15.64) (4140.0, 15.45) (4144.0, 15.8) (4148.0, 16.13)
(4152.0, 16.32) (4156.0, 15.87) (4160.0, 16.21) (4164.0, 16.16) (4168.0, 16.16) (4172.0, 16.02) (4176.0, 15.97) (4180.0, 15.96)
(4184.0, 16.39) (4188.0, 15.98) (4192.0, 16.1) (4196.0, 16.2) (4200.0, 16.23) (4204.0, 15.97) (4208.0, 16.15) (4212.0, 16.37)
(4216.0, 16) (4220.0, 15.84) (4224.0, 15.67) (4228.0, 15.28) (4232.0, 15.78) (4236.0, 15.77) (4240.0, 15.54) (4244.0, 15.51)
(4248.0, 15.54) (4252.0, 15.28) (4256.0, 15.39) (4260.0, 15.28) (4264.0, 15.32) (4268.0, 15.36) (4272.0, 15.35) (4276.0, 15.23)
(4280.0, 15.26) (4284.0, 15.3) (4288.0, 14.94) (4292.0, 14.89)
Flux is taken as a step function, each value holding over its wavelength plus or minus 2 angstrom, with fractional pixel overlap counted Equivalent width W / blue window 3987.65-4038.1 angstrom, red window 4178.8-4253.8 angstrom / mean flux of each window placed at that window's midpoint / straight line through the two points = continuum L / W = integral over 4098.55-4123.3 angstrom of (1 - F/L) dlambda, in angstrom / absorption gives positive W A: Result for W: 9.5 angstrom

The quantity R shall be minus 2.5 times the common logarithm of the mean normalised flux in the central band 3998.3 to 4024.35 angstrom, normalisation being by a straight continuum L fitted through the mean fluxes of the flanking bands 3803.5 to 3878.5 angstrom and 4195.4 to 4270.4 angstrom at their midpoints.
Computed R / -0.21 mag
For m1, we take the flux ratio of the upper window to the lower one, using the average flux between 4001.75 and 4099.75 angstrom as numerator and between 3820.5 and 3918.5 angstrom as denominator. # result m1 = 1.27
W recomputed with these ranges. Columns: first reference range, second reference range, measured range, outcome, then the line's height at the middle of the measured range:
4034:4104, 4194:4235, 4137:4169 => -1.5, 15.3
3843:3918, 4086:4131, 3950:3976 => 4.8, 12.4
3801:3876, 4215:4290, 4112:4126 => 1.3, 14.5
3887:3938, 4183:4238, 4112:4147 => 2.0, 15.4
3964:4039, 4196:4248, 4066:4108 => 8.8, 15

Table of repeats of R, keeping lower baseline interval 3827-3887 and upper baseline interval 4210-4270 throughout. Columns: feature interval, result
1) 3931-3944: -0.20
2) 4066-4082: -0.10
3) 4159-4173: -0.09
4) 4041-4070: -0.19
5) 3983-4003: -0.15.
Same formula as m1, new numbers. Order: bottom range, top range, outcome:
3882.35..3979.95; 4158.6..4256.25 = 1.25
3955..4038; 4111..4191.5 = 1.09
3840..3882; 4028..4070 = 1.21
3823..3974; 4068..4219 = 1.13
